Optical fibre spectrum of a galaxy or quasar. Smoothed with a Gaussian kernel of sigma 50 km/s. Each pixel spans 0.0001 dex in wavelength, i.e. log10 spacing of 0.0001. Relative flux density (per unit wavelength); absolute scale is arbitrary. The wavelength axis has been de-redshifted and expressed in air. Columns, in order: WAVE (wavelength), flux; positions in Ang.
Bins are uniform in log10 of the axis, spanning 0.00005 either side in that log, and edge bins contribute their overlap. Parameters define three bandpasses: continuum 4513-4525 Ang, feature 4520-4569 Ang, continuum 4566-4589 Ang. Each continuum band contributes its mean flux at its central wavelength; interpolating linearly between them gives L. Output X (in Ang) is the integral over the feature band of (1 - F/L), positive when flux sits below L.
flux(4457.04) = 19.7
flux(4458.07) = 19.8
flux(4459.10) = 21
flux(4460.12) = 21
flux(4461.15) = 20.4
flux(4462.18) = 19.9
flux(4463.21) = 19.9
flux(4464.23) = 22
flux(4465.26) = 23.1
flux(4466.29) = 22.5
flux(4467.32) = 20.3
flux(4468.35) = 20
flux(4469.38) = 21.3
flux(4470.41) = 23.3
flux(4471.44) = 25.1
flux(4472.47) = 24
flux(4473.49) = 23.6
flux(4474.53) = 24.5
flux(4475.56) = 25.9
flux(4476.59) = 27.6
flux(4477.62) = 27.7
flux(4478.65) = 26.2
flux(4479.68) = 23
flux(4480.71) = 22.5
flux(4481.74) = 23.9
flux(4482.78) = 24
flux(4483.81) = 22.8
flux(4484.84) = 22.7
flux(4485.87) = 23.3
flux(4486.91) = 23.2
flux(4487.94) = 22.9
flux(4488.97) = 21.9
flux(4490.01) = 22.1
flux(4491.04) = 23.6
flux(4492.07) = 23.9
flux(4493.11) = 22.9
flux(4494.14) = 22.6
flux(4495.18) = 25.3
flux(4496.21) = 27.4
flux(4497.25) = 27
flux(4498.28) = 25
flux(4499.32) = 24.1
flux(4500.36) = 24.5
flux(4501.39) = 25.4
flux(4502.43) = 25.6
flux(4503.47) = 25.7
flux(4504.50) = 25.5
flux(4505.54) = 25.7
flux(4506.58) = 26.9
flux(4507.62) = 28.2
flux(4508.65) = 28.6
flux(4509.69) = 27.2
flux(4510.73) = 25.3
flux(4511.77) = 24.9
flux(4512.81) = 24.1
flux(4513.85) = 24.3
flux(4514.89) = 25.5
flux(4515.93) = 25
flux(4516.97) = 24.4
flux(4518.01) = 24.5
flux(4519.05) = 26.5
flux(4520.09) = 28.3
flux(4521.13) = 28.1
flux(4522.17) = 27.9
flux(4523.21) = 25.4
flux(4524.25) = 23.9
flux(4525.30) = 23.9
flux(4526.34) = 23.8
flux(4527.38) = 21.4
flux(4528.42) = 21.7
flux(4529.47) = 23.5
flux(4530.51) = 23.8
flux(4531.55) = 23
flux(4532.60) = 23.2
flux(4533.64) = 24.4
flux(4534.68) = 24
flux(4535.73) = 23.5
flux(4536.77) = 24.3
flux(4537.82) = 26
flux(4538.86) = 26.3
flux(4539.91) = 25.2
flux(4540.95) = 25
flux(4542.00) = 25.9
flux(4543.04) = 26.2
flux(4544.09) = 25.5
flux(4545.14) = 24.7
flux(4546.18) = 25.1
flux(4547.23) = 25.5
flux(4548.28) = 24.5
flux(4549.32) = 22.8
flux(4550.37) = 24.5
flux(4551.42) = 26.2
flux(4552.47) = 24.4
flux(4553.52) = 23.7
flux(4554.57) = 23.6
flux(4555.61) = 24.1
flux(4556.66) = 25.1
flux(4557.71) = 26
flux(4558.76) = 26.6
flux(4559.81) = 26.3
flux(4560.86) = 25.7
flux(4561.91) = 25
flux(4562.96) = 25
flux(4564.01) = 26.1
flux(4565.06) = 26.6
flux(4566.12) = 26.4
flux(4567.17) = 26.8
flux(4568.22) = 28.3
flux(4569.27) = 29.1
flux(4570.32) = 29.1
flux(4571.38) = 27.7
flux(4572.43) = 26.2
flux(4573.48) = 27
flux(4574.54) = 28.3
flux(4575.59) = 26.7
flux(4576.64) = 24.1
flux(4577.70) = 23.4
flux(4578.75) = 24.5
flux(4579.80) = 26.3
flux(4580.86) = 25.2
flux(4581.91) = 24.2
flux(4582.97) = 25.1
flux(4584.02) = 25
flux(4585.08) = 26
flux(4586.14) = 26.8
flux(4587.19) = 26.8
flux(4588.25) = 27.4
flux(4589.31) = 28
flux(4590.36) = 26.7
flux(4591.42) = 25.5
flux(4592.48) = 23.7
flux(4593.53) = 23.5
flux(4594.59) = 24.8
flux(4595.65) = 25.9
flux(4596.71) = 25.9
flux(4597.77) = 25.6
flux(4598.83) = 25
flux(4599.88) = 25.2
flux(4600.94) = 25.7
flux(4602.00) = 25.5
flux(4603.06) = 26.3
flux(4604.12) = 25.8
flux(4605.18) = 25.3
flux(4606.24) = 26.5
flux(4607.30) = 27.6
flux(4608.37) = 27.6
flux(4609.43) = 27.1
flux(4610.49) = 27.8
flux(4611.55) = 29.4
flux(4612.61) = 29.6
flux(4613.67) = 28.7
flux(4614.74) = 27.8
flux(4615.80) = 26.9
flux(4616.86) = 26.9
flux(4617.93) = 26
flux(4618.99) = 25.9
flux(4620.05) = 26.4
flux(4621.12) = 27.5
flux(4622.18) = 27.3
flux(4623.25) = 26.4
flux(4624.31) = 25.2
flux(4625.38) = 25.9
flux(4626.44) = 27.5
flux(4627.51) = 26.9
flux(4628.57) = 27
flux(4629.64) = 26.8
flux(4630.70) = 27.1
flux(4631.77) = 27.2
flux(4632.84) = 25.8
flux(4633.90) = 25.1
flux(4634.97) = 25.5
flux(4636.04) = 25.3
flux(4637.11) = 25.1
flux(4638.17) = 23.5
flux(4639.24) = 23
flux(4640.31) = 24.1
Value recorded 1.8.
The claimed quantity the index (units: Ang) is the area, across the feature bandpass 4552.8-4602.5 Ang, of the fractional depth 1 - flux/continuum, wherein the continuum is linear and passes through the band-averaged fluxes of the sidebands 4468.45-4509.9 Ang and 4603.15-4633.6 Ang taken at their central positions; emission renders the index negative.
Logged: 0.7 Ang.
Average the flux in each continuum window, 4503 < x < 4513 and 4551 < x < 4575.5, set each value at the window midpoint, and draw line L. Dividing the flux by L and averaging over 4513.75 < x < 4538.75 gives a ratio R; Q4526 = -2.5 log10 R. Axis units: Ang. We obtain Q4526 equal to 0.07 mag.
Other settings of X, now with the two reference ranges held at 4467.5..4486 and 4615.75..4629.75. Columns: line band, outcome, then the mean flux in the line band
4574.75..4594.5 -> 0.28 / 25.5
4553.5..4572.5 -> -0.55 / 26.2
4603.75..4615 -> -0.53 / 27.6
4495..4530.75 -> -1.19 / 25.4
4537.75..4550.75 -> 0.00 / 25.2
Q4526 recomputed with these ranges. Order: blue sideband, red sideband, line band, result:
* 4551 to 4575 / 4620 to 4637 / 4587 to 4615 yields -0.01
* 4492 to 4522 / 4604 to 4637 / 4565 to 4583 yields 0.00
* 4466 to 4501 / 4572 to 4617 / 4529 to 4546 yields 0.01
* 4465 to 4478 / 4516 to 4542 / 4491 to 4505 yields -0.03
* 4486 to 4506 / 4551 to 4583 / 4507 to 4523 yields -0.06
